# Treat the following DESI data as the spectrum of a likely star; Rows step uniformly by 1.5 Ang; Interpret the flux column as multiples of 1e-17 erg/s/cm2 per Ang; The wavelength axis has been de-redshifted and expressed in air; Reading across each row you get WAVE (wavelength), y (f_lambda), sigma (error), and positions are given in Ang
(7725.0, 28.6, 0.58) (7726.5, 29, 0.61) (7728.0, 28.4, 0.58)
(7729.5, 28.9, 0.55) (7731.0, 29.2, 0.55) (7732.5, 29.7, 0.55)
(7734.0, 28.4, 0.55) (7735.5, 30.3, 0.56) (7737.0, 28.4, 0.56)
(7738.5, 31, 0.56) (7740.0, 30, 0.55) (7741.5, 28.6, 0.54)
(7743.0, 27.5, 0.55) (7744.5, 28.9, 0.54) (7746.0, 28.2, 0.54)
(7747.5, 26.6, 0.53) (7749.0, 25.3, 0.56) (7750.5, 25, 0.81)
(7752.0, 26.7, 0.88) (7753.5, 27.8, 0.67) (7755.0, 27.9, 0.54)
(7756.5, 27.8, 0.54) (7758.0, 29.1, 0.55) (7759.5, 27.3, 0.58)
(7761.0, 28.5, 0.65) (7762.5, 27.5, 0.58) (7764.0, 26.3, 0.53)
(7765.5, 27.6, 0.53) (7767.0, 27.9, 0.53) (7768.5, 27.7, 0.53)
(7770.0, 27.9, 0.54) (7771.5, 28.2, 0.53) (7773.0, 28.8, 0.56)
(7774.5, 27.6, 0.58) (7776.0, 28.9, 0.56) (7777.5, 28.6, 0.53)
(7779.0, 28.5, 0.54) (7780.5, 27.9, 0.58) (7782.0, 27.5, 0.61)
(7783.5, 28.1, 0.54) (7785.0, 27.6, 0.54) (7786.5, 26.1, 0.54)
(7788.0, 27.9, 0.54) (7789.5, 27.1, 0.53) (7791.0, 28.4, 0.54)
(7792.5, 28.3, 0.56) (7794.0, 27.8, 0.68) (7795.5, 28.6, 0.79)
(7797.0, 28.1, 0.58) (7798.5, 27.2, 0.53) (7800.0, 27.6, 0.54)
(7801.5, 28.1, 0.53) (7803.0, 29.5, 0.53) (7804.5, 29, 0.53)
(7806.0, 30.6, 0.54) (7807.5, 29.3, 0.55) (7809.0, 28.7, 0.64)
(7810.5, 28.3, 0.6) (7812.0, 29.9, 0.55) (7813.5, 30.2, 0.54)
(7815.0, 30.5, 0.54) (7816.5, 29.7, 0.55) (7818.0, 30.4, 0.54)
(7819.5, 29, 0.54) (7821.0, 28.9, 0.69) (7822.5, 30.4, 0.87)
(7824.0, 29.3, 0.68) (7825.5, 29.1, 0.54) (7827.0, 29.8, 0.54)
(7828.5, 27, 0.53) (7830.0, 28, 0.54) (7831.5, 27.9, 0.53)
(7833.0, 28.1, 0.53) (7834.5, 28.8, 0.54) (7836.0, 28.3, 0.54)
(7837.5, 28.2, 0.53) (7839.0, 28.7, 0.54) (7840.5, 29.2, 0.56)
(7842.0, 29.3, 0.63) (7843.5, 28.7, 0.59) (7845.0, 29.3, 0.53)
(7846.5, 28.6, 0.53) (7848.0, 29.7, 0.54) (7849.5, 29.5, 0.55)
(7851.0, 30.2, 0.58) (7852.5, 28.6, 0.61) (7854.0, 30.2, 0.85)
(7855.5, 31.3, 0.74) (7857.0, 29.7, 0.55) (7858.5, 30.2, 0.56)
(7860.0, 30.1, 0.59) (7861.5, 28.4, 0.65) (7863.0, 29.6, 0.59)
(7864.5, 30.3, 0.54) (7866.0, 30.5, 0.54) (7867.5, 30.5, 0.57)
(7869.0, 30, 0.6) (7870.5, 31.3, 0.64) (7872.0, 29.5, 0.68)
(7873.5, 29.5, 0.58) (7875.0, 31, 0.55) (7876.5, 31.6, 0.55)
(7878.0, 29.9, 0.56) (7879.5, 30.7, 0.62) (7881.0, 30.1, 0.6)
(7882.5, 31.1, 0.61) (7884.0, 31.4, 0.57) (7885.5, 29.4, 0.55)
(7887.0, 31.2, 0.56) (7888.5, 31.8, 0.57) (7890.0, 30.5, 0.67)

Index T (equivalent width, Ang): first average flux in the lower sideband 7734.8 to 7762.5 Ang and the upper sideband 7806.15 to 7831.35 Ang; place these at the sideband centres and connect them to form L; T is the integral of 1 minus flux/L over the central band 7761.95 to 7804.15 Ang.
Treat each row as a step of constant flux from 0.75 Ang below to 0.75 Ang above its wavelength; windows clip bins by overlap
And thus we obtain 1.1 Ang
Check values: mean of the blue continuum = 28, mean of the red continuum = 29.3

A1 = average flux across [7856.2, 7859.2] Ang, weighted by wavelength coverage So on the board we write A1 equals 30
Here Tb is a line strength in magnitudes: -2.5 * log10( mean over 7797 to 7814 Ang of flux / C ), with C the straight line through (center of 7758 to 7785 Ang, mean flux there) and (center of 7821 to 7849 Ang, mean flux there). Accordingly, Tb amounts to -0.02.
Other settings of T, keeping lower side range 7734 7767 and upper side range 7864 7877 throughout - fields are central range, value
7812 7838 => 0.37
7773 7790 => 0.43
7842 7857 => 0.22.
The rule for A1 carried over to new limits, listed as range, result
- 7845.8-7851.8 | 29.5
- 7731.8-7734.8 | 29.1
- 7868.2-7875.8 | 30.3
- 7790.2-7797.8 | 28.2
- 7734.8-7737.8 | 29.4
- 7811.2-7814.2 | 30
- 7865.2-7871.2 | 30.6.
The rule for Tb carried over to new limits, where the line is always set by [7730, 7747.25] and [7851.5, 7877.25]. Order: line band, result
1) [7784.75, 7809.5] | 0.049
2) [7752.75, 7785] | 0.051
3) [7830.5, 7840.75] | 0.055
